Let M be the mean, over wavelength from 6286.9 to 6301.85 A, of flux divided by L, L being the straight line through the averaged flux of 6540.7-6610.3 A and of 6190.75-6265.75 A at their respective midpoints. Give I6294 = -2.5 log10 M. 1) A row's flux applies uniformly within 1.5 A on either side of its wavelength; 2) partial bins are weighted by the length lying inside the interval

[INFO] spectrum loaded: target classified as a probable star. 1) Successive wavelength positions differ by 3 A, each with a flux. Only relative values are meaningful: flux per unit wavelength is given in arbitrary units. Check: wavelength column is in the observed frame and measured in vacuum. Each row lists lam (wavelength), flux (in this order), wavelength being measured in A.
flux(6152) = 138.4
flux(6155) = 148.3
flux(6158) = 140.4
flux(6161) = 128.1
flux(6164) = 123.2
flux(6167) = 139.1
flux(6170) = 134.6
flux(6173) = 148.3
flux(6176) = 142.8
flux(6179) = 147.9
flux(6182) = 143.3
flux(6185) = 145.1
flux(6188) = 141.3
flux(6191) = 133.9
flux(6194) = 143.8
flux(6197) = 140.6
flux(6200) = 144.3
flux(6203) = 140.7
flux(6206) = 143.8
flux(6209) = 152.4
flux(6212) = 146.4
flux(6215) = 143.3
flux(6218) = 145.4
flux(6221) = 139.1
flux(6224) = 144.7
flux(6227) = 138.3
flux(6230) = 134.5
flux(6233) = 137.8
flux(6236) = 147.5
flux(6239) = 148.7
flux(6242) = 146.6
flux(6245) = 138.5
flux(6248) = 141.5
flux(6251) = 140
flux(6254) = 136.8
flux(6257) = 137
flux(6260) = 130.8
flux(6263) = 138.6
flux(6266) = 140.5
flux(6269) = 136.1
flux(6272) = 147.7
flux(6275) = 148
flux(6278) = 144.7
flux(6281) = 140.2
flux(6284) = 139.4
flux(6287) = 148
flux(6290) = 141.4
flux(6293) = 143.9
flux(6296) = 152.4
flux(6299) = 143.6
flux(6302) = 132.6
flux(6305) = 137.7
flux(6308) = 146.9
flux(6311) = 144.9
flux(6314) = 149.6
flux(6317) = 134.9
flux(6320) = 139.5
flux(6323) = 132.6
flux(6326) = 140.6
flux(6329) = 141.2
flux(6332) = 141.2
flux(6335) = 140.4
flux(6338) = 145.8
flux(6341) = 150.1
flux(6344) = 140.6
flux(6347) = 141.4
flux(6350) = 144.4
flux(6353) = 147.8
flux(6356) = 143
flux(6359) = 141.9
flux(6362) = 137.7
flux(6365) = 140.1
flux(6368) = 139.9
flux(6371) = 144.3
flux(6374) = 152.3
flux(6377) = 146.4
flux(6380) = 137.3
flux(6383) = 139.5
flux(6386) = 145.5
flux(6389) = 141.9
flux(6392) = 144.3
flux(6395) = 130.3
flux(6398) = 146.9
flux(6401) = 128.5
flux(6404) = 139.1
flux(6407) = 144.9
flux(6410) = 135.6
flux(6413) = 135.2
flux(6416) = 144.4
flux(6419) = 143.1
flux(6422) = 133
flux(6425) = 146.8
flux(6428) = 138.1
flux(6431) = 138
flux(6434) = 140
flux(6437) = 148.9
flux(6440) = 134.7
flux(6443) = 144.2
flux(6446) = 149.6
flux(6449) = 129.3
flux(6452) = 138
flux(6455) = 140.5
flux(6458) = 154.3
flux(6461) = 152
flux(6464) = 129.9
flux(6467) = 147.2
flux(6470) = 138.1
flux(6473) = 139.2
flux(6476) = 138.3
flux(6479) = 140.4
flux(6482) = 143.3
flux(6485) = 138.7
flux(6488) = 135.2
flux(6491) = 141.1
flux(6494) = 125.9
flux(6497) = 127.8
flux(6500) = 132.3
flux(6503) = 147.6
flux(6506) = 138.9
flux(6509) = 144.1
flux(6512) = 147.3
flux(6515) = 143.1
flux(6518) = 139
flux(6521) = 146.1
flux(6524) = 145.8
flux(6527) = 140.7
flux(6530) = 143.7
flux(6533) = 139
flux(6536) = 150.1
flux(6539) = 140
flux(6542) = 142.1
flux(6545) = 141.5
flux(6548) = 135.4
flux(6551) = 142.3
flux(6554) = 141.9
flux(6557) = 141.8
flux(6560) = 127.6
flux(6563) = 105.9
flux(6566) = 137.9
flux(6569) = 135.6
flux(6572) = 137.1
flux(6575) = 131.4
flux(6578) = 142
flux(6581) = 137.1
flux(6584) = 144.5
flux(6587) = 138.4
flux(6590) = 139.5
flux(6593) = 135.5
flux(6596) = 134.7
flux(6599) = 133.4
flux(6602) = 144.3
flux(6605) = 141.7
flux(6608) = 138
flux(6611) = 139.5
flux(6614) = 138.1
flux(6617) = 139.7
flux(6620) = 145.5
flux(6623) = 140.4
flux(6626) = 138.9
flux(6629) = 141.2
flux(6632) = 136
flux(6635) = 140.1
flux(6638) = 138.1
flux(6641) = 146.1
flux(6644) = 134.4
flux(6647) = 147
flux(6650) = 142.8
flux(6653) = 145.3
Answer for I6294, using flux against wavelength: -0.029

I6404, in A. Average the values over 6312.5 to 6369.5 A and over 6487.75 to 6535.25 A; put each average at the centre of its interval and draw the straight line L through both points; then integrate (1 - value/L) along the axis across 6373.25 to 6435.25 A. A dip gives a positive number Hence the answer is 0.3 A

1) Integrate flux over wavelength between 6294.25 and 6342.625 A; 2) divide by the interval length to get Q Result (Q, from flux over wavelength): 142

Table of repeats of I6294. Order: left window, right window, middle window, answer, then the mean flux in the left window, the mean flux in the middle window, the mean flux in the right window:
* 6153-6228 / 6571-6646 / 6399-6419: 0.01 mag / 142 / 139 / 139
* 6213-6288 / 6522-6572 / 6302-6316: -0.02 mag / 141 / 143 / 138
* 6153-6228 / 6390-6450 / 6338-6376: -0.03 mag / 142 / 144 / 140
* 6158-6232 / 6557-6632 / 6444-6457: -0.01 mag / 141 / 140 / 137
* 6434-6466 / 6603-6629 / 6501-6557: -0.01 mag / 142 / 143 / 140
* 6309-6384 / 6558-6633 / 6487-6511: 0.02 mag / 142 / 137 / 137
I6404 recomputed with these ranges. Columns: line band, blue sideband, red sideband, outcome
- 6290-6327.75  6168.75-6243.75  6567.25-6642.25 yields 0.1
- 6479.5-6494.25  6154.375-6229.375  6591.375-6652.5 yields 0.2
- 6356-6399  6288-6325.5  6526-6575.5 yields -0.5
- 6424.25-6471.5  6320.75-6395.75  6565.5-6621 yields -0.3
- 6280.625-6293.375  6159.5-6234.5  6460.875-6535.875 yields -0.2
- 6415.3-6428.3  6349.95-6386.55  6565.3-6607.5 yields 0.1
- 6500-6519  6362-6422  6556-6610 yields -0.7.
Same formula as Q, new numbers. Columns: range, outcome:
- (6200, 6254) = 143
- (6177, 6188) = 145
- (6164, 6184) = 141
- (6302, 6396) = 142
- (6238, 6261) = 140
